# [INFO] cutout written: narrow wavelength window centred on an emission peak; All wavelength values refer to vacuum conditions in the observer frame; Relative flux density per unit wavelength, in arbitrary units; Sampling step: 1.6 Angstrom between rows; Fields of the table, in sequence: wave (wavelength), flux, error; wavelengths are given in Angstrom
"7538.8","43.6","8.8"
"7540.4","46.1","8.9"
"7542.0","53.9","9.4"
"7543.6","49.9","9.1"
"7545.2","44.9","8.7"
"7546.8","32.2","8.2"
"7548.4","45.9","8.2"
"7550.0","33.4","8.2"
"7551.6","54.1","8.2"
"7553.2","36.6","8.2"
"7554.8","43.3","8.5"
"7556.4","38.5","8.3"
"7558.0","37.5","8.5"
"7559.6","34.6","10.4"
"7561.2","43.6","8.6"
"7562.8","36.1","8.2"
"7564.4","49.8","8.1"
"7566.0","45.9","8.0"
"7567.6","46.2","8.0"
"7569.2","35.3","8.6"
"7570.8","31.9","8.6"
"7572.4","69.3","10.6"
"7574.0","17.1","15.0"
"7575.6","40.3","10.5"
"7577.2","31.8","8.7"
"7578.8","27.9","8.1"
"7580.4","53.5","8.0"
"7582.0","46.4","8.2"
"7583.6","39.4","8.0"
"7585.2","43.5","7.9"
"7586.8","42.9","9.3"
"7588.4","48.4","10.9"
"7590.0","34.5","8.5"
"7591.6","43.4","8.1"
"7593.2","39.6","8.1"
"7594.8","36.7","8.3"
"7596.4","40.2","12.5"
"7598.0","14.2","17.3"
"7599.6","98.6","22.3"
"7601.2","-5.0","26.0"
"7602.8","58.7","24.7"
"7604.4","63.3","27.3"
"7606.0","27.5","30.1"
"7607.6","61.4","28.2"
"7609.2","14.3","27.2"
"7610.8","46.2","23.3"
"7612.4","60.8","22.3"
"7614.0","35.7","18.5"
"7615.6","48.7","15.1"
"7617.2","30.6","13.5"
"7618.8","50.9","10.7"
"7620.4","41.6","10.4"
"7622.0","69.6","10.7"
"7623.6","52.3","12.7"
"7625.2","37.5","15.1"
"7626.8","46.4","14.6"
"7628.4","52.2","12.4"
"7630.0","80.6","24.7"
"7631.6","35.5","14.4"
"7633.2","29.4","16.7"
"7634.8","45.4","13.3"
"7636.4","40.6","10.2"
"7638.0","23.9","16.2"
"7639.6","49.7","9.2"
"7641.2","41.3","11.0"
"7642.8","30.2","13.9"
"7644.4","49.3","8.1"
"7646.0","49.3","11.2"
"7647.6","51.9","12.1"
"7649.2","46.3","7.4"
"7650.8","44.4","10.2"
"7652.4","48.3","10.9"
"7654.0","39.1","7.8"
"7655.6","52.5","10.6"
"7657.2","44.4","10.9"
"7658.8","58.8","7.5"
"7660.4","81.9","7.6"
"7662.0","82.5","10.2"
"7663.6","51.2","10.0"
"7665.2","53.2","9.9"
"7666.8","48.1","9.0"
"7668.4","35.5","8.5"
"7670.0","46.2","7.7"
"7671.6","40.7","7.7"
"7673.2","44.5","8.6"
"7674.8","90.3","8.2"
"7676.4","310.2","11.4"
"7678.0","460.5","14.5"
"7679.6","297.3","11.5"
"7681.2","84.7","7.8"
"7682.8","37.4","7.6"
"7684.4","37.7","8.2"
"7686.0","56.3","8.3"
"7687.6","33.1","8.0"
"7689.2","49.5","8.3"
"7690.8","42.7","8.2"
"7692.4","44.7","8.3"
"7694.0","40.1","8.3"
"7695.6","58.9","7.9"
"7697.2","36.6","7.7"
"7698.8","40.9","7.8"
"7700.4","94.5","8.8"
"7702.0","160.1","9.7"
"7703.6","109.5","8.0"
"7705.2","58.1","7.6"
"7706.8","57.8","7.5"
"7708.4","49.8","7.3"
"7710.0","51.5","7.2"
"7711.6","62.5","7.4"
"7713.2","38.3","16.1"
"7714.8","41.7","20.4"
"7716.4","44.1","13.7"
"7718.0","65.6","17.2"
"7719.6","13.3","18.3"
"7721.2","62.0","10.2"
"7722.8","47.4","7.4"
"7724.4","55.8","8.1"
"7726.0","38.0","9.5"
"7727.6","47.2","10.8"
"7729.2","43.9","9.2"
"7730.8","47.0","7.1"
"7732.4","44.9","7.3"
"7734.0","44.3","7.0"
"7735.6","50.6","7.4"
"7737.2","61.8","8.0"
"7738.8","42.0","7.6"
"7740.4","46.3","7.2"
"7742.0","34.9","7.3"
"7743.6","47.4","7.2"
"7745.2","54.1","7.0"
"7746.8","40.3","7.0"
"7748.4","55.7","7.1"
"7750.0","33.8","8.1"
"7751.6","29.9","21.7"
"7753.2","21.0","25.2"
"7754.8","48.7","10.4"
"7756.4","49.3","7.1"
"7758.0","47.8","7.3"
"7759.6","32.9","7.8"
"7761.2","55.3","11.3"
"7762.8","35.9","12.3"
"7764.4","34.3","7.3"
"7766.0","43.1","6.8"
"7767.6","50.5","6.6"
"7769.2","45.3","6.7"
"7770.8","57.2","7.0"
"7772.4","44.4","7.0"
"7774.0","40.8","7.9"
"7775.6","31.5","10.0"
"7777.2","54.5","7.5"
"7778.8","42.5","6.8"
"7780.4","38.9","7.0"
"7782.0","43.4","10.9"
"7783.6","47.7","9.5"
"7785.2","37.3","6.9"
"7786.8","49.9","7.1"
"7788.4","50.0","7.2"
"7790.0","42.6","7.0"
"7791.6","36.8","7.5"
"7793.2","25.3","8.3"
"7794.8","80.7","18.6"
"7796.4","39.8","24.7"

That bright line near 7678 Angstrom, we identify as Halpha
